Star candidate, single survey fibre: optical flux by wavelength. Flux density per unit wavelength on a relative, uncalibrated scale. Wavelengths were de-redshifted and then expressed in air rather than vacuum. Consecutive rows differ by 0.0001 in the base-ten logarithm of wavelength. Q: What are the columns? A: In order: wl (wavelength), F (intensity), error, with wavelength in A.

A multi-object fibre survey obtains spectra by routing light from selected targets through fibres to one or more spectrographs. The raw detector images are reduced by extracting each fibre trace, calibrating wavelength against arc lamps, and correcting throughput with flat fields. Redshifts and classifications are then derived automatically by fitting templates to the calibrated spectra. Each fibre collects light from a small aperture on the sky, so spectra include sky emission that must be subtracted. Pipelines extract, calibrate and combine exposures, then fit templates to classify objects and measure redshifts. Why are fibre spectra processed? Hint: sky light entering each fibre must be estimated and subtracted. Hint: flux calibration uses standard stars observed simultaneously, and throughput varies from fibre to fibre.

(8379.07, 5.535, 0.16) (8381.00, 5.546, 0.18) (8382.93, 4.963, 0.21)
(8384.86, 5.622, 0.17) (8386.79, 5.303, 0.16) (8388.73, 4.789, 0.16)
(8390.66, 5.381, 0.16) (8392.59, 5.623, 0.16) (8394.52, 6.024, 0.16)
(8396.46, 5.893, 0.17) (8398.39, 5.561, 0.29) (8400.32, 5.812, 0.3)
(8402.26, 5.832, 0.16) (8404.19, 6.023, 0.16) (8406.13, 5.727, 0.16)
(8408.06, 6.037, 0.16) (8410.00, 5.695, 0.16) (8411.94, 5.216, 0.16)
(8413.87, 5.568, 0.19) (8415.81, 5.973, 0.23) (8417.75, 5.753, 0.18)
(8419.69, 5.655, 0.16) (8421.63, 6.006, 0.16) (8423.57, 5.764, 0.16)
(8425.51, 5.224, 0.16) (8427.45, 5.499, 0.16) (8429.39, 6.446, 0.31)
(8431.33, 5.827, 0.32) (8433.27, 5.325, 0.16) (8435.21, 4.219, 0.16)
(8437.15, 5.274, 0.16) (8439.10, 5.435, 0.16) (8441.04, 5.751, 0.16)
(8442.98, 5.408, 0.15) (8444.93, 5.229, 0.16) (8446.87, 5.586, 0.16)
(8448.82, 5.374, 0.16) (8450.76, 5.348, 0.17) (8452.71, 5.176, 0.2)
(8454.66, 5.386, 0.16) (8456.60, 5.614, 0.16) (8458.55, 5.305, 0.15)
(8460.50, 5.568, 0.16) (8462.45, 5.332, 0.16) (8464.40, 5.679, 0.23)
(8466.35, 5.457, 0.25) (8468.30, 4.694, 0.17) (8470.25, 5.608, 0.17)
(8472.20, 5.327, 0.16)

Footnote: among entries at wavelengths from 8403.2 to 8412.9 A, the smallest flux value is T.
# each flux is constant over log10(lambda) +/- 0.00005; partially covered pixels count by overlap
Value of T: 5.216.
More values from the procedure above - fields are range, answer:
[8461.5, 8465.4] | 5.332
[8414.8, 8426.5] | 5.224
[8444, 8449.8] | 5.229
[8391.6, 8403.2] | 5.561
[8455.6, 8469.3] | 4.694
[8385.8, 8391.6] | 4.789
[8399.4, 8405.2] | 5.812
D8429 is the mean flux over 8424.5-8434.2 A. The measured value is 5.67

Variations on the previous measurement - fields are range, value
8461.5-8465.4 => 5.5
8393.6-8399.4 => 5.83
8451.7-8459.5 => 5.37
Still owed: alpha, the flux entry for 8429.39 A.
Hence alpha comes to 6.446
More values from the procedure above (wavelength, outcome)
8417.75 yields 5.753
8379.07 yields 5.535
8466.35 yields 5.457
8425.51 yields 5.224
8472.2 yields 5.327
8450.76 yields 5.348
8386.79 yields 5.303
